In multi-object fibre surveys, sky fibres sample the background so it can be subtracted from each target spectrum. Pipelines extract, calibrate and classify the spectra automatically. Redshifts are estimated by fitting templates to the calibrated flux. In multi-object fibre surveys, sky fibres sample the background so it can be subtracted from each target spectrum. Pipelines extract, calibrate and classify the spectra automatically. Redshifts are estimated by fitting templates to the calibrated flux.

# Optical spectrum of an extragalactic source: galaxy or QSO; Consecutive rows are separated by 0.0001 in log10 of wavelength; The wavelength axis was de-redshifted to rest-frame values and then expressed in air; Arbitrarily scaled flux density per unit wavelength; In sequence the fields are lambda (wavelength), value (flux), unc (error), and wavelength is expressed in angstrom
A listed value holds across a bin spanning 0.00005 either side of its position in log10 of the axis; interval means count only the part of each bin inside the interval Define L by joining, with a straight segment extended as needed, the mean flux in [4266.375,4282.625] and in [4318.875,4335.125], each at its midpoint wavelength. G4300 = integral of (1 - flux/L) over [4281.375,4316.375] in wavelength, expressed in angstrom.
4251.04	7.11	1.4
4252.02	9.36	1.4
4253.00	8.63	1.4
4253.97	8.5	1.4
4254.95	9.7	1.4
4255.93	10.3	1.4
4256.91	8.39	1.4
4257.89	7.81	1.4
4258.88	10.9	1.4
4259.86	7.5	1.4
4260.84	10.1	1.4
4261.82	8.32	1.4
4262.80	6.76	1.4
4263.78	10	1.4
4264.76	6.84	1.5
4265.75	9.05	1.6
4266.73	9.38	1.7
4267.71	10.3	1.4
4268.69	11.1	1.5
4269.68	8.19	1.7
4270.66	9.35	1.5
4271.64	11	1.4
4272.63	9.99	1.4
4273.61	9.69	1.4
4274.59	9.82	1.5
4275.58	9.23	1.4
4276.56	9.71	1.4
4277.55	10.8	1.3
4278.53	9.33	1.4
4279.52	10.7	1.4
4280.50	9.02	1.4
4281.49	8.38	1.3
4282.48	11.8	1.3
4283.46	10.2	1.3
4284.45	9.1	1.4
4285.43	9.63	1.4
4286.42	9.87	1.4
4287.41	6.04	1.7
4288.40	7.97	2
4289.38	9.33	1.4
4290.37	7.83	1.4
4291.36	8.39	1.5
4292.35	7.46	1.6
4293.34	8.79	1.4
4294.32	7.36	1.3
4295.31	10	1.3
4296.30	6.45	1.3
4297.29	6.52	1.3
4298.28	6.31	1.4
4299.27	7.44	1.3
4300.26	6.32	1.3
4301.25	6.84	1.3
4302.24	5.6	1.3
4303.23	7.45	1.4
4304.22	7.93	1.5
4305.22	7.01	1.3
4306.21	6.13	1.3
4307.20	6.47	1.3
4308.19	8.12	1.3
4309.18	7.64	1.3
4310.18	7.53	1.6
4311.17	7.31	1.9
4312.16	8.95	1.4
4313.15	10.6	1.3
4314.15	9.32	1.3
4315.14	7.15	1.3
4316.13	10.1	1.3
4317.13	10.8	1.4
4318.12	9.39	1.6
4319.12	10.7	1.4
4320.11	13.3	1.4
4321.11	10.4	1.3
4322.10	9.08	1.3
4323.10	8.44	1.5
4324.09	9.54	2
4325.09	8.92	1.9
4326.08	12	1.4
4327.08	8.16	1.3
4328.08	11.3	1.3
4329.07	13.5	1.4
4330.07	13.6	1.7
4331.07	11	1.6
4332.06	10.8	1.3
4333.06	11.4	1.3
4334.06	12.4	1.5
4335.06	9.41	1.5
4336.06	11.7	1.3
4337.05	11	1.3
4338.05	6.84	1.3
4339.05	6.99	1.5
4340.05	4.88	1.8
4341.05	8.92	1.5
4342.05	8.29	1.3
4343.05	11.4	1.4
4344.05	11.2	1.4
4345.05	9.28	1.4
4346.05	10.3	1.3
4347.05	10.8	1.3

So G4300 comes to 7.7 angstrom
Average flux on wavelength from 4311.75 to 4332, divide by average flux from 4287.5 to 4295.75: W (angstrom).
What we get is 1.25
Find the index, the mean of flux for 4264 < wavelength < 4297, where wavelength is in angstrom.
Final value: 9.14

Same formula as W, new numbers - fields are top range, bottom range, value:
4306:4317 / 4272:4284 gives 0.83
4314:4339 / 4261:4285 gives 1.09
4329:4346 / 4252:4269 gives 1.12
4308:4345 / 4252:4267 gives 1.11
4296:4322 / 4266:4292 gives 0.86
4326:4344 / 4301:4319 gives 1.26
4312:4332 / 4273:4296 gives 1.13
